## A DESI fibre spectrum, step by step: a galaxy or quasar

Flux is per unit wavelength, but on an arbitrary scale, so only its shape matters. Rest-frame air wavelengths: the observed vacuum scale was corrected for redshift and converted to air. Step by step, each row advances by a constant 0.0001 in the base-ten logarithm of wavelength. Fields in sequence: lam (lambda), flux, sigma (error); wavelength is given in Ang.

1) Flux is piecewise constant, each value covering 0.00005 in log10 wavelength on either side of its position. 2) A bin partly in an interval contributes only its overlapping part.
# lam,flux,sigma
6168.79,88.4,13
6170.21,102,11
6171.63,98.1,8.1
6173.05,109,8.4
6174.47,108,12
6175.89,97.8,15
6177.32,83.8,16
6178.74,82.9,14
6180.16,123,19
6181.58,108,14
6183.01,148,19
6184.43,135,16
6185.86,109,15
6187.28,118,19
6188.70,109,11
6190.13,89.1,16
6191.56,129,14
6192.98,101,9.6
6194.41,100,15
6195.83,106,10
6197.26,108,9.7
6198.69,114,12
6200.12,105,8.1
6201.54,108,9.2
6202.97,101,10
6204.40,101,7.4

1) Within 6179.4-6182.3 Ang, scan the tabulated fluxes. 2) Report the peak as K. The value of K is 123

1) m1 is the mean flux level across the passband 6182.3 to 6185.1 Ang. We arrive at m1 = 142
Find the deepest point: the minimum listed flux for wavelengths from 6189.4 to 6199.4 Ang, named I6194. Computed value 89.1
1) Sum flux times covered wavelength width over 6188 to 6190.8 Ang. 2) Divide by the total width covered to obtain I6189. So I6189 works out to 99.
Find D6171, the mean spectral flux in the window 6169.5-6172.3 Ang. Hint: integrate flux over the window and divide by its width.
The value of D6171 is 100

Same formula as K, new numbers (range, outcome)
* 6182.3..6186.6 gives 148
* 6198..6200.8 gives 114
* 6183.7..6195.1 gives 135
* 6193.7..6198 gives 108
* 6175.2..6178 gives 97.8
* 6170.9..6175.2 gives 109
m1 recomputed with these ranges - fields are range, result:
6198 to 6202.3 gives 109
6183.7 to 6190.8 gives 112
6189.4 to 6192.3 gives 109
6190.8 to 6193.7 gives 115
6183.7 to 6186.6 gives 122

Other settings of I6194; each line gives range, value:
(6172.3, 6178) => 83.8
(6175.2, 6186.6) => 82.9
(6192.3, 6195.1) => 100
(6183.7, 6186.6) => 109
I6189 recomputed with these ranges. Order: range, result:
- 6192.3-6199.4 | 106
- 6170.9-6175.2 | 105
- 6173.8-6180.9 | 99.1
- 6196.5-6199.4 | 111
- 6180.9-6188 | 124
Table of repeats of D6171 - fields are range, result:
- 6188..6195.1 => 106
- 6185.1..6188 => 114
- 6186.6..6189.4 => 114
